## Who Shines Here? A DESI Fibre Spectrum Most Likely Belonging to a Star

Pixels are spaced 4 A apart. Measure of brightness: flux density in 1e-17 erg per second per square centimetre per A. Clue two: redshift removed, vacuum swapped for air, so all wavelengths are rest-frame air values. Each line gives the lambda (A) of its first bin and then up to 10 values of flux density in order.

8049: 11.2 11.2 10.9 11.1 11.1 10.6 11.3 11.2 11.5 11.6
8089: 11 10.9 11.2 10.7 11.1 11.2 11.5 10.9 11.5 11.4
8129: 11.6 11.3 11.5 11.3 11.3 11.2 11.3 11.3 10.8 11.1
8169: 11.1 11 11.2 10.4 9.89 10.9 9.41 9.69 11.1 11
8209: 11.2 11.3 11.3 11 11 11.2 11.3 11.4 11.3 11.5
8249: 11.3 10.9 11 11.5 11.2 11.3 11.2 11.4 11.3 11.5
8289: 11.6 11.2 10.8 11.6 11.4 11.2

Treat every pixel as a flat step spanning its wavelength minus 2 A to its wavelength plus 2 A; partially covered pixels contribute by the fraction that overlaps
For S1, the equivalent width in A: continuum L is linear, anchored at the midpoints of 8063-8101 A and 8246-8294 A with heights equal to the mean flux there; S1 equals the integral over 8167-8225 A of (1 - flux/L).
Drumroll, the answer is 2.4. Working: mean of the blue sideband 11.1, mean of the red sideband 11.3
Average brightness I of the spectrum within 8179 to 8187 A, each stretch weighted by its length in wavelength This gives 10.1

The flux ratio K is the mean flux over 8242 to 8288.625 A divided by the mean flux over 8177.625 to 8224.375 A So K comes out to 1.1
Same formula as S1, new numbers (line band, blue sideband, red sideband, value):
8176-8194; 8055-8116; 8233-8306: 1.4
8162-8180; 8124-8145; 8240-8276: 0.5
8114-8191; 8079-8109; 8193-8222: -0.9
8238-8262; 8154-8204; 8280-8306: -0.3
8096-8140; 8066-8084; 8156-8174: -0.6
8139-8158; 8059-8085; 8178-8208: -1.1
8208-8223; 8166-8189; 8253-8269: -0.3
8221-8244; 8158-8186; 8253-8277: -0.3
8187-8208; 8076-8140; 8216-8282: 1.5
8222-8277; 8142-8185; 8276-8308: 0.0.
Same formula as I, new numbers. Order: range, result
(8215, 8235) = 11.2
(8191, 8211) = 10.5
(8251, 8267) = 11.2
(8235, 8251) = 11.4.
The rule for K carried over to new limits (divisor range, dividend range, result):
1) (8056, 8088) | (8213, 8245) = 1.01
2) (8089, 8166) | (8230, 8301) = 1.01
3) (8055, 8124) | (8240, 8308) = 1.01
